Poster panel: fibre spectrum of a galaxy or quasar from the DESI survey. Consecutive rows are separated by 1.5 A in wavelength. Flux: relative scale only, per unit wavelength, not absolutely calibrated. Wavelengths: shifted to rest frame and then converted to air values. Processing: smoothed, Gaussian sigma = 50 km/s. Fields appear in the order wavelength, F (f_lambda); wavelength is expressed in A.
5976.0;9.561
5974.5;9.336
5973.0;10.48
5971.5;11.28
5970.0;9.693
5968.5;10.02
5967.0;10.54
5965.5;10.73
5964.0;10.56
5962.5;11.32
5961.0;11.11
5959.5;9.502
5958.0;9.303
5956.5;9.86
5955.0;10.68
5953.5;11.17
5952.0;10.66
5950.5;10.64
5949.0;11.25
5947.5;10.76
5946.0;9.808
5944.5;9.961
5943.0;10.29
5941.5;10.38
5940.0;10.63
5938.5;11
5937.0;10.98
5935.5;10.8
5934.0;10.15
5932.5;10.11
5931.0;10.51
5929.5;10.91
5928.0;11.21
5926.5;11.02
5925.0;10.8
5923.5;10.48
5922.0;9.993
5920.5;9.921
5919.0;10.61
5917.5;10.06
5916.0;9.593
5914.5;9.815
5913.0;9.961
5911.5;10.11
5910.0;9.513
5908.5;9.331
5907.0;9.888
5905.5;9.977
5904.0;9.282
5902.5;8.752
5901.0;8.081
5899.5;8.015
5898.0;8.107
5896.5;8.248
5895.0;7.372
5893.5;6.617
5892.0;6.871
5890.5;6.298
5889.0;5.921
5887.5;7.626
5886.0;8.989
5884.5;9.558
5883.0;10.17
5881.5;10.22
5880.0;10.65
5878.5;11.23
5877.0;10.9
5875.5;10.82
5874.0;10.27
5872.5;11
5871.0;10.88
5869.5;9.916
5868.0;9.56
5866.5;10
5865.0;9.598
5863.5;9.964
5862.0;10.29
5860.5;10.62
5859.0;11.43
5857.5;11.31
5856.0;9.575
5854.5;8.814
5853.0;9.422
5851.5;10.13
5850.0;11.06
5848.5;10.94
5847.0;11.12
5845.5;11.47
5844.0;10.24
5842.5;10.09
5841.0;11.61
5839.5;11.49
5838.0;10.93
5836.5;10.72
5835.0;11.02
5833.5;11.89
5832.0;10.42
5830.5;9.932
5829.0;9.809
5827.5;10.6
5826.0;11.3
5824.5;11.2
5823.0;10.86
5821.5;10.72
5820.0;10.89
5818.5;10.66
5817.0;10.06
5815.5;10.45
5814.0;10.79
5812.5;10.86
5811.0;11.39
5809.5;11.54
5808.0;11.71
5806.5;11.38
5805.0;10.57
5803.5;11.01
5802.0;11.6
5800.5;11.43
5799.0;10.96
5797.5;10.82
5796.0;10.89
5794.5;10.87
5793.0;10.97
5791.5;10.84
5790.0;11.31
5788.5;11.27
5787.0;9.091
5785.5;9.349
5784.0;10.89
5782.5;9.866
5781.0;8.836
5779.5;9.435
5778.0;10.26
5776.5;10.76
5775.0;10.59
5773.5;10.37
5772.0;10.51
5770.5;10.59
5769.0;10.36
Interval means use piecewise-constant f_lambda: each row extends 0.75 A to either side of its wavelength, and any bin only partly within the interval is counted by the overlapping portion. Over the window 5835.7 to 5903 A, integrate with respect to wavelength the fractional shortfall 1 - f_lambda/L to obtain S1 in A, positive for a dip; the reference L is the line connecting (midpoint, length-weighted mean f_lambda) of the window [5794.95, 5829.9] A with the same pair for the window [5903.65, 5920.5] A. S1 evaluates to 4.0 A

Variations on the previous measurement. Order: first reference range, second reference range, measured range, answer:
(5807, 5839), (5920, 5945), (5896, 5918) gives 2.8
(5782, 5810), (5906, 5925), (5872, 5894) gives 2.3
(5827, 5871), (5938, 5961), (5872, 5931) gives 5.6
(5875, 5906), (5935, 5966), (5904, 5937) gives -2.0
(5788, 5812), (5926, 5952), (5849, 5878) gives 1.6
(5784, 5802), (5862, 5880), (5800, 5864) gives -1.2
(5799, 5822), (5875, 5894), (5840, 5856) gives -0.8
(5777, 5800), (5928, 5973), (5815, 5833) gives -0.3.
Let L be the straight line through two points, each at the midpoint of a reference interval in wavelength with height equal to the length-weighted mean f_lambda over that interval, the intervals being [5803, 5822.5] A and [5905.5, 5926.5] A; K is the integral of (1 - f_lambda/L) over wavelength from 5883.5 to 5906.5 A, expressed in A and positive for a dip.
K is 4.9 A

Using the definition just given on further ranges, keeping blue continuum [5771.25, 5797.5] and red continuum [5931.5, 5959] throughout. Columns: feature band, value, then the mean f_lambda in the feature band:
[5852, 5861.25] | 0.2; 10.2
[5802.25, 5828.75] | -1.4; 10.9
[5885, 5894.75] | 3.1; 7.13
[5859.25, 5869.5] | 0.3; 10.1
